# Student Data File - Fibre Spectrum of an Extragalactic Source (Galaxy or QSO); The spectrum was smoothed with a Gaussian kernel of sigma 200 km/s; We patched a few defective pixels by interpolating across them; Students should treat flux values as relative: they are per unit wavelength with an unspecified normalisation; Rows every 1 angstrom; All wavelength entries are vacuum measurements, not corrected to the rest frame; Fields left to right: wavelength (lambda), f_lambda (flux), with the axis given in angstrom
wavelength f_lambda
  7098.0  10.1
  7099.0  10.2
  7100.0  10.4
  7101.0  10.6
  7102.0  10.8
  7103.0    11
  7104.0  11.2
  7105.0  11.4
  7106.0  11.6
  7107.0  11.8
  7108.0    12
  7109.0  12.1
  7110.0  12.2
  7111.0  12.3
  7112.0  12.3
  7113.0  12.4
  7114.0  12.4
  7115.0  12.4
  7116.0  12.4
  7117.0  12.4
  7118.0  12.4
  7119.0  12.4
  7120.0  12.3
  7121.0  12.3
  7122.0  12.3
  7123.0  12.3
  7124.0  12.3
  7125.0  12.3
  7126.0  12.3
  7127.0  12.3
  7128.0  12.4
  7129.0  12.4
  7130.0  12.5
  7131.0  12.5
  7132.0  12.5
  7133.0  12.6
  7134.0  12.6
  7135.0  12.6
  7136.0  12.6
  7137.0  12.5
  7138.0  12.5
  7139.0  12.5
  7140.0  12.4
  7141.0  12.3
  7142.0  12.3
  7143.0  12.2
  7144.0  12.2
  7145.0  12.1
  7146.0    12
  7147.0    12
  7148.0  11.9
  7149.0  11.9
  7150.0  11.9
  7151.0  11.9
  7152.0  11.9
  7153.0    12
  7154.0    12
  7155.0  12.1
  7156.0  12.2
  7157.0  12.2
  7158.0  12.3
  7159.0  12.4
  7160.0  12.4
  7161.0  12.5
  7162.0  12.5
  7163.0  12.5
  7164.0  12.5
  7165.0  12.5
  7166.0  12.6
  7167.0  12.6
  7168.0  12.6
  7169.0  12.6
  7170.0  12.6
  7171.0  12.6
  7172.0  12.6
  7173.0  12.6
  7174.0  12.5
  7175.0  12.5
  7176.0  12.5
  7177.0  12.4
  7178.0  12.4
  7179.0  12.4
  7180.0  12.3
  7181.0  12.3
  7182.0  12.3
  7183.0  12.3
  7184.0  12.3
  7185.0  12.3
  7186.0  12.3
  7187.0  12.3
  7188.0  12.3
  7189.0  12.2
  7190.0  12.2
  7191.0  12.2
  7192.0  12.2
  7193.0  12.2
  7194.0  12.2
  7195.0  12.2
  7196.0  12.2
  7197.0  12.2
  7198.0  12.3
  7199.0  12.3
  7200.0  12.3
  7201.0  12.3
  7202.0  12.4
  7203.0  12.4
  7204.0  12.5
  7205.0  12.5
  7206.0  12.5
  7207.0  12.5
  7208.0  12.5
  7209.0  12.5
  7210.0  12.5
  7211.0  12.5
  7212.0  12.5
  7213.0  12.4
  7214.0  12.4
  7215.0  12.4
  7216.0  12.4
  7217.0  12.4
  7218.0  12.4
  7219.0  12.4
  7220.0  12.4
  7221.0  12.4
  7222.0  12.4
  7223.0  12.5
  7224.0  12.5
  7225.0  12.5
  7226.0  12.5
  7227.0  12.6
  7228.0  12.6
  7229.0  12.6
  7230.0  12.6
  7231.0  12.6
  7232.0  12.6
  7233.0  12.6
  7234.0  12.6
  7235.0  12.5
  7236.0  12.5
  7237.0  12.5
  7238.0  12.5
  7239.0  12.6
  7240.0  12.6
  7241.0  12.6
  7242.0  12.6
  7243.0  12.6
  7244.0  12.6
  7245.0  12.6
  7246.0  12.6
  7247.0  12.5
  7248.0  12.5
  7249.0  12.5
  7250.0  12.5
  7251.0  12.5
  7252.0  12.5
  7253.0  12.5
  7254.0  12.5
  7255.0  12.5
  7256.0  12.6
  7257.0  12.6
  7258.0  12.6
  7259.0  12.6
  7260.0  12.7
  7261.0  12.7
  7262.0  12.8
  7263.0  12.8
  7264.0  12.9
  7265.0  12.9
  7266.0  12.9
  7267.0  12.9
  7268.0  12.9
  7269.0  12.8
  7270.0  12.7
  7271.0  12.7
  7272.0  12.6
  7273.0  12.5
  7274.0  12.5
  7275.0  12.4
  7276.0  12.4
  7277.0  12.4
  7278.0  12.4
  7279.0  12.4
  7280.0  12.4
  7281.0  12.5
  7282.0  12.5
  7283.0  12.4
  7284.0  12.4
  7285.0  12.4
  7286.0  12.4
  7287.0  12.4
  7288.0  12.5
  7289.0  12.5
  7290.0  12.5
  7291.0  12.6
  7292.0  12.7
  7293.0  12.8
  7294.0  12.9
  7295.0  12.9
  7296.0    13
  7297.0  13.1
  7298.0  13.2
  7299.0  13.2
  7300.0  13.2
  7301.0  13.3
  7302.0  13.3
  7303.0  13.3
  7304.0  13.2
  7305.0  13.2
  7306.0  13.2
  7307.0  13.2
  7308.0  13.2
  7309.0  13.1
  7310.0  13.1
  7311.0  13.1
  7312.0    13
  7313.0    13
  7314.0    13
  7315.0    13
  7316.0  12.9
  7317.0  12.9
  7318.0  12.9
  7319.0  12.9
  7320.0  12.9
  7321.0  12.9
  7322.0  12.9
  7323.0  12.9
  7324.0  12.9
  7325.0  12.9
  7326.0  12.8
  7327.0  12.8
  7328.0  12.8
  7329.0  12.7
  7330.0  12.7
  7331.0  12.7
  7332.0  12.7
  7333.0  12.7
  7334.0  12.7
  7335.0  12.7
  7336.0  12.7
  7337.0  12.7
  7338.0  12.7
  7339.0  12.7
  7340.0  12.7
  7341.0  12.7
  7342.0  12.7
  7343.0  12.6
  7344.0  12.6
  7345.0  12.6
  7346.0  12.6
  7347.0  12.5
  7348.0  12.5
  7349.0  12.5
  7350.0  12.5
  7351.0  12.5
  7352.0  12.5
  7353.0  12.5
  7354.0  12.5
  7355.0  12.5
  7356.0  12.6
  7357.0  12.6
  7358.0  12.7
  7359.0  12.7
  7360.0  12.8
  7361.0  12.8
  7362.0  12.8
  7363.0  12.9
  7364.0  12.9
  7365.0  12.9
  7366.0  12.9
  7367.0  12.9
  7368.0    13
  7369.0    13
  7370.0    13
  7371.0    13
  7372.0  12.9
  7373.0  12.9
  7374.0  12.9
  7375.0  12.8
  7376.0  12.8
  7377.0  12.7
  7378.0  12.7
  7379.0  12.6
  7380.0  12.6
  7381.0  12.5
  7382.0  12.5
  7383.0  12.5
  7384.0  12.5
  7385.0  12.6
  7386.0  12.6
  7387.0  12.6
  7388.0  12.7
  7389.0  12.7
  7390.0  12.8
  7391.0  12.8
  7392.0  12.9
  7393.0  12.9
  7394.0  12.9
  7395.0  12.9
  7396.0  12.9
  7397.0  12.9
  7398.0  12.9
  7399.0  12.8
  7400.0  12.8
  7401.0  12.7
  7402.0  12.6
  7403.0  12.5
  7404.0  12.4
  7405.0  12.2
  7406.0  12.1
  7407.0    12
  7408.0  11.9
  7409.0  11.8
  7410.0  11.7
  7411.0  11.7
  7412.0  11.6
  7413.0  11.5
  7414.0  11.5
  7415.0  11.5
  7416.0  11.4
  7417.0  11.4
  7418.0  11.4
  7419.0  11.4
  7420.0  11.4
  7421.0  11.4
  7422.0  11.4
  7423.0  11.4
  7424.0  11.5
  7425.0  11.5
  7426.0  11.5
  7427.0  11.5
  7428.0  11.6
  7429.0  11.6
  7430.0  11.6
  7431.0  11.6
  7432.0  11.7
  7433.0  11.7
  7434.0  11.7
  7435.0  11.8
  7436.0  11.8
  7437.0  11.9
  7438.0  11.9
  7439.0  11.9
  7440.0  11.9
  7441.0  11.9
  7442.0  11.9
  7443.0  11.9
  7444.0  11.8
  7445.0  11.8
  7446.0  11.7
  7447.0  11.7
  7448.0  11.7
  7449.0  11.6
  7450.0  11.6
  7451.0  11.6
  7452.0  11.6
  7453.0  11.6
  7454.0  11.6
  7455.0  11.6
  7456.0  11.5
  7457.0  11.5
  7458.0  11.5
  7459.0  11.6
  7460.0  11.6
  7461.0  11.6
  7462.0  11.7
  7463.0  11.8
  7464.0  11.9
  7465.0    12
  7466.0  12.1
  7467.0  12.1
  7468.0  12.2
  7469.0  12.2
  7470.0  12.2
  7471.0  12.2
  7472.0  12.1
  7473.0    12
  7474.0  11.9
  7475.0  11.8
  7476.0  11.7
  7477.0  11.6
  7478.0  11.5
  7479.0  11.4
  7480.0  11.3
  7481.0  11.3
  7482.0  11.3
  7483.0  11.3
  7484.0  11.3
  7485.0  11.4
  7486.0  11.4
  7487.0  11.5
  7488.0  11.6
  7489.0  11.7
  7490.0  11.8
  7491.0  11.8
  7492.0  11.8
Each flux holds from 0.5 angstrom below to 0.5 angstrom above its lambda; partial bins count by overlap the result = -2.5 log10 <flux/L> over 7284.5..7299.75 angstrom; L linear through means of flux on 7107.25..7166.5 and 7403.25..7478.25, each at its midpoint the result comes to -0.06 mag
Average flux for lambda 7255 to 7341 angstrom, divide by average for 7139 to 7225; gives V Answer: 1.0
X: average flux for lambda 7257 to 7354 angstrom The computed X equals 12.8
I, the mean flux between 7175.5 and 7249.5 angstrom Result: 12.4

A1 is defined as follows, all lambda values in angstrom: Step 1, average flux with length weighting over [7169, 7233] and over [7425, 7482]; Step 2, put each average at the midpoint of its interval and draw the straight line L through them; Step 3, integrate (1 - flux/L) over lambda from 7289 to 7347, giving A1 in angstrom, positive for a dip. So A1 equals -3.8 angstrom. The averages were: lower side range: 12.4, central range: 12.9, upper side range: 11.7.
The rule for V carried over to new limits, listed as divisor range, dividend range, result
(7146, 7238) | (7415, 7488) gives 0.94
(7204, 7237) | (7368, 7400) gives 1.02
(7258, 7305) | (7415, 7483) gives 0.92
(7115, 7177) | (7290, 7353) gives 1.04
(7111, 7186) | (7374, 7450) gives 0.98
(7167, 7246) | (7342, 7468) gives 0.98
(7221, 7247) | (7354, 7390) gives 1.01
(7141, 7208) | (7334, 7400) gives 1.03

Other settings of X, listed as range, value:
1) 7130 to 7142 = 12.5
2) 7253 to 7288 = 12.6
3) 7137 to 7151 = 12.2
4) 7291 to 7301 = 13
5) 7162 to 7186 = 12.5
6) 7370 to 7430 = 12.2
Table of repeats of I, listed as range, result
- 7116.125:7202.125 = 12.3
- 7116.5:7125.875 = 12.3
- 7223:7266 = 12.6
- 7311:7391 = 12.7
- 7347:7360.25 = 12.6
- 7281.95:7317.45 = 12.9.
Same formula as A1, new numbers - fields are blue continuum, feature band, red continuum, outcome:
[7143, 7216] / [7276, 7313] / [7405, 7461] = -2.5 angstrom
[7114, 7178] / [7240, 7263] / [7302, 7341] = 0.2 angstrom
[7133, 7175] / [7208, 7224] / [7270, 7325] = 0.1 angstrom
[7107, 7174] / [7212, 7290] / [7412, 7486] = -2.9 angstrom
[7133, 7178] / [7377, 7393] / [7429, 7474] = -1.0 angstrom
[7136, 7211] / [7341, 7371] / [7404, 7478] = -2.0 angstrom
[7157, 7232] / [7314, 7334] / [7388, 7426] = -1.0 angstrom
